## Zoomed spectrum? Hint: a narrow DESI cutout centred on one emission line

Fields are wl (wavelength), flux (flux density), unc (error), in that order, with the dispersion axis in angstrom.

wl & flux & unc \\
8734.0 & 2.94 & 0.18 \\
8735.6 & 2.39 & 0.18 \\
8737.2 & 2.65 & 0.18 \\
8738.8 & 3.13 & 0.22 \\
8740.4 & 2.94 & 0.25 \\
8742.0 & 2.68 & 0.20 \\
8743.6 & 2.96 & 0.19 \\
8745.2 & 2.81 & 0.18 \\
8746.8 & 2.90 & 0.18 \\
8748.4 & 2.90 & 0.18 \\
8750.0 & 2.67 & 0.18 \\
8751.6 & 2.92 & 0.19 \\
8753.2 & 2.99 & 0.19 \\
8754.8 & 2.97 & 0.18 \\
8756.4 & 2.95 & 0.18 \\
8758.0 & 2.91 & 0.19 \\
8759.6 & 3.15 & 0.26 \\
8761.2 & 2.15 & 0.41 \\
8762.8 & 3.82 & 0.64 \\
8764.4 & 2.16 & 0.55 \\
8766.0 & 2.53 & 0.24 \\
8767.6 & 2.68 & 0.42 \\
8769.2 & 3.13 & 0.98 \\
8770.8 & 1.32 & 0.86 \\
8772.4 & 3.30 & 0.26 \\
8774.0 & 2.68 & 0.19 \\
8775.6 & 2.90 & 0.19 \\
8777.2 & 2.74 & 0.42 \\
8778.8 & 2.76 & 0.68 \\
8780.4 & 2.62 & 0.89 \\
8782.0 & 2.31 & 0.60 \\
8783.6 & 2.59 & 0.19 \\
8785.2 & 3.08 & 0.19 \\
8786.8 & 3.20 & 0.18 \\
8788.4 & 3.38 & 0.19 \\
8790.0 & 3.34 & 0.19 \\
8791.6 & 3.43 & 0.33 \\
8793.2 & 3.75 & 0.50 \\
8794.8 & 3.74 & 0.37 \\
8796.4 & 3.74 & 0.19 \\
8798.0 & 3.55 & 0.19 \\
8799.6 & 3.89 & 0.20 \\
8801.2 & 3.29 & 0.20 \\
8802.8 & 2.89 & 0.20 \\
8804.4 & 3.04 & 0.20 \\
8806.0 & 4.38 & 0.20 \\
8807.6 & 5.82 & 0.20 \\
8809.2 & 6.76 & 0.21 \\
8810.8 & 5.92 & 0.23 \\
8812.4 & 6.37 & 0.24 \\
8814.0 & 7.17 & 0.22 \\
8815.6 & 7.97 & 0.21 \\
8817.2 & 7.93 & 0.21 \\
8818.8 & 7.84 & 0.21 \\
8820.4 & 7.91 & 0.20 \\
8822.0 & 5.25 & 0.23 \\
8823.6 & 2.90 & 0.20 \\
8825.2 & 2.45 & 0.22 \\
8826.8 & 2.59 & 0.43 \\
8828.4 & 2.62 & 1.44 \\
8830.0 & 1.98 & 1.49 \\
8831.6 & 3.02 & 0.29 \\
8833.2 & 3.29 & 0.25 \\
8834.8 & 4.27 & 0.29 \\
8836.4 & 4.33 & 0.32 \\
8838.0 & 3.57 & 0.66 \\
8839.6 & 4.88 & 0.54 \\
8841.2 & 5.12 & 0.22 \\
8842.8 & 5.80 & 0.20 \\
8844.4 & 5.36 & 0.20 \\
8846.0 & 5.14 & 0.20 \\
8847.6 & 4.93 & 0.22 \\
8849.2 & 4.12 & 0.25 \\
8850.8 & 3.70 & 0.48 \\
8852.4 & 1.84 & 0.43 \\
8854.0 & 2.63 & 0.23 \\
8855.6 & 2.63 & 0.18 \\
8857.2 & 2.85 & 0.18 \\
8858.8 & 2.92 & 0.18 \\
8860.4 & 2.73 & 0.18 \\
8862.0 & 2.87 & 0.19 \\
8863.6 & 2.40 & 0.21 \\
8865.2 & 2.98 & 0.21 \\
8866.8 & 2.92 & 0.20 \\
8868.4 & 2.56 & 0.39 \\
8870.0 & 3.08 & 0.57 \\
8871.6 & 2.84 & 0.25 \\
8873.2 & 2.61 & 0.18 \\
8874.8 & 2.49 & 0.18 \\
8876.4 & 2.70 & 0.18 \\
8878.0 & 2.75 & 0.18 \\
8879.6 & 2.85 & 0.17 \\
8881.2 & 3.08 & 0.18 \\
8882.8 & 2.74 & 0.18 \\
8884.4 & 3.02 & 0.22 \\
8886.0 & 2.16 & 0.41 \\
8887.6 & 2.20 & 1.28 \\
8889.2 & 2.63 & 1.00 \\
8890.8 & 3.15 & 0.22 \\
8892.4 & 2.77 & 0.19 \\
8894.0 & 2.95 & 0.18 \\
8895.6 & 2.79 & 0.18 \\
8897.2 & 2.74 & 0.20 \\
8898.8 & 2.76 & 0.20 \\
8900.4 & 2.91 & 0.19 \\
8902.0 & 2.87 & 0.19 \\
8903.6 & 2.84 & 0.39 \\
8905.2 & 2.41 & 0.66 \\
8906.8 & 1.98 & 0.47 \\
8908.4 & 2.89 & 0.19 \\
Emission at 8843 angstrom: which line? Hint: [N II] 6583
